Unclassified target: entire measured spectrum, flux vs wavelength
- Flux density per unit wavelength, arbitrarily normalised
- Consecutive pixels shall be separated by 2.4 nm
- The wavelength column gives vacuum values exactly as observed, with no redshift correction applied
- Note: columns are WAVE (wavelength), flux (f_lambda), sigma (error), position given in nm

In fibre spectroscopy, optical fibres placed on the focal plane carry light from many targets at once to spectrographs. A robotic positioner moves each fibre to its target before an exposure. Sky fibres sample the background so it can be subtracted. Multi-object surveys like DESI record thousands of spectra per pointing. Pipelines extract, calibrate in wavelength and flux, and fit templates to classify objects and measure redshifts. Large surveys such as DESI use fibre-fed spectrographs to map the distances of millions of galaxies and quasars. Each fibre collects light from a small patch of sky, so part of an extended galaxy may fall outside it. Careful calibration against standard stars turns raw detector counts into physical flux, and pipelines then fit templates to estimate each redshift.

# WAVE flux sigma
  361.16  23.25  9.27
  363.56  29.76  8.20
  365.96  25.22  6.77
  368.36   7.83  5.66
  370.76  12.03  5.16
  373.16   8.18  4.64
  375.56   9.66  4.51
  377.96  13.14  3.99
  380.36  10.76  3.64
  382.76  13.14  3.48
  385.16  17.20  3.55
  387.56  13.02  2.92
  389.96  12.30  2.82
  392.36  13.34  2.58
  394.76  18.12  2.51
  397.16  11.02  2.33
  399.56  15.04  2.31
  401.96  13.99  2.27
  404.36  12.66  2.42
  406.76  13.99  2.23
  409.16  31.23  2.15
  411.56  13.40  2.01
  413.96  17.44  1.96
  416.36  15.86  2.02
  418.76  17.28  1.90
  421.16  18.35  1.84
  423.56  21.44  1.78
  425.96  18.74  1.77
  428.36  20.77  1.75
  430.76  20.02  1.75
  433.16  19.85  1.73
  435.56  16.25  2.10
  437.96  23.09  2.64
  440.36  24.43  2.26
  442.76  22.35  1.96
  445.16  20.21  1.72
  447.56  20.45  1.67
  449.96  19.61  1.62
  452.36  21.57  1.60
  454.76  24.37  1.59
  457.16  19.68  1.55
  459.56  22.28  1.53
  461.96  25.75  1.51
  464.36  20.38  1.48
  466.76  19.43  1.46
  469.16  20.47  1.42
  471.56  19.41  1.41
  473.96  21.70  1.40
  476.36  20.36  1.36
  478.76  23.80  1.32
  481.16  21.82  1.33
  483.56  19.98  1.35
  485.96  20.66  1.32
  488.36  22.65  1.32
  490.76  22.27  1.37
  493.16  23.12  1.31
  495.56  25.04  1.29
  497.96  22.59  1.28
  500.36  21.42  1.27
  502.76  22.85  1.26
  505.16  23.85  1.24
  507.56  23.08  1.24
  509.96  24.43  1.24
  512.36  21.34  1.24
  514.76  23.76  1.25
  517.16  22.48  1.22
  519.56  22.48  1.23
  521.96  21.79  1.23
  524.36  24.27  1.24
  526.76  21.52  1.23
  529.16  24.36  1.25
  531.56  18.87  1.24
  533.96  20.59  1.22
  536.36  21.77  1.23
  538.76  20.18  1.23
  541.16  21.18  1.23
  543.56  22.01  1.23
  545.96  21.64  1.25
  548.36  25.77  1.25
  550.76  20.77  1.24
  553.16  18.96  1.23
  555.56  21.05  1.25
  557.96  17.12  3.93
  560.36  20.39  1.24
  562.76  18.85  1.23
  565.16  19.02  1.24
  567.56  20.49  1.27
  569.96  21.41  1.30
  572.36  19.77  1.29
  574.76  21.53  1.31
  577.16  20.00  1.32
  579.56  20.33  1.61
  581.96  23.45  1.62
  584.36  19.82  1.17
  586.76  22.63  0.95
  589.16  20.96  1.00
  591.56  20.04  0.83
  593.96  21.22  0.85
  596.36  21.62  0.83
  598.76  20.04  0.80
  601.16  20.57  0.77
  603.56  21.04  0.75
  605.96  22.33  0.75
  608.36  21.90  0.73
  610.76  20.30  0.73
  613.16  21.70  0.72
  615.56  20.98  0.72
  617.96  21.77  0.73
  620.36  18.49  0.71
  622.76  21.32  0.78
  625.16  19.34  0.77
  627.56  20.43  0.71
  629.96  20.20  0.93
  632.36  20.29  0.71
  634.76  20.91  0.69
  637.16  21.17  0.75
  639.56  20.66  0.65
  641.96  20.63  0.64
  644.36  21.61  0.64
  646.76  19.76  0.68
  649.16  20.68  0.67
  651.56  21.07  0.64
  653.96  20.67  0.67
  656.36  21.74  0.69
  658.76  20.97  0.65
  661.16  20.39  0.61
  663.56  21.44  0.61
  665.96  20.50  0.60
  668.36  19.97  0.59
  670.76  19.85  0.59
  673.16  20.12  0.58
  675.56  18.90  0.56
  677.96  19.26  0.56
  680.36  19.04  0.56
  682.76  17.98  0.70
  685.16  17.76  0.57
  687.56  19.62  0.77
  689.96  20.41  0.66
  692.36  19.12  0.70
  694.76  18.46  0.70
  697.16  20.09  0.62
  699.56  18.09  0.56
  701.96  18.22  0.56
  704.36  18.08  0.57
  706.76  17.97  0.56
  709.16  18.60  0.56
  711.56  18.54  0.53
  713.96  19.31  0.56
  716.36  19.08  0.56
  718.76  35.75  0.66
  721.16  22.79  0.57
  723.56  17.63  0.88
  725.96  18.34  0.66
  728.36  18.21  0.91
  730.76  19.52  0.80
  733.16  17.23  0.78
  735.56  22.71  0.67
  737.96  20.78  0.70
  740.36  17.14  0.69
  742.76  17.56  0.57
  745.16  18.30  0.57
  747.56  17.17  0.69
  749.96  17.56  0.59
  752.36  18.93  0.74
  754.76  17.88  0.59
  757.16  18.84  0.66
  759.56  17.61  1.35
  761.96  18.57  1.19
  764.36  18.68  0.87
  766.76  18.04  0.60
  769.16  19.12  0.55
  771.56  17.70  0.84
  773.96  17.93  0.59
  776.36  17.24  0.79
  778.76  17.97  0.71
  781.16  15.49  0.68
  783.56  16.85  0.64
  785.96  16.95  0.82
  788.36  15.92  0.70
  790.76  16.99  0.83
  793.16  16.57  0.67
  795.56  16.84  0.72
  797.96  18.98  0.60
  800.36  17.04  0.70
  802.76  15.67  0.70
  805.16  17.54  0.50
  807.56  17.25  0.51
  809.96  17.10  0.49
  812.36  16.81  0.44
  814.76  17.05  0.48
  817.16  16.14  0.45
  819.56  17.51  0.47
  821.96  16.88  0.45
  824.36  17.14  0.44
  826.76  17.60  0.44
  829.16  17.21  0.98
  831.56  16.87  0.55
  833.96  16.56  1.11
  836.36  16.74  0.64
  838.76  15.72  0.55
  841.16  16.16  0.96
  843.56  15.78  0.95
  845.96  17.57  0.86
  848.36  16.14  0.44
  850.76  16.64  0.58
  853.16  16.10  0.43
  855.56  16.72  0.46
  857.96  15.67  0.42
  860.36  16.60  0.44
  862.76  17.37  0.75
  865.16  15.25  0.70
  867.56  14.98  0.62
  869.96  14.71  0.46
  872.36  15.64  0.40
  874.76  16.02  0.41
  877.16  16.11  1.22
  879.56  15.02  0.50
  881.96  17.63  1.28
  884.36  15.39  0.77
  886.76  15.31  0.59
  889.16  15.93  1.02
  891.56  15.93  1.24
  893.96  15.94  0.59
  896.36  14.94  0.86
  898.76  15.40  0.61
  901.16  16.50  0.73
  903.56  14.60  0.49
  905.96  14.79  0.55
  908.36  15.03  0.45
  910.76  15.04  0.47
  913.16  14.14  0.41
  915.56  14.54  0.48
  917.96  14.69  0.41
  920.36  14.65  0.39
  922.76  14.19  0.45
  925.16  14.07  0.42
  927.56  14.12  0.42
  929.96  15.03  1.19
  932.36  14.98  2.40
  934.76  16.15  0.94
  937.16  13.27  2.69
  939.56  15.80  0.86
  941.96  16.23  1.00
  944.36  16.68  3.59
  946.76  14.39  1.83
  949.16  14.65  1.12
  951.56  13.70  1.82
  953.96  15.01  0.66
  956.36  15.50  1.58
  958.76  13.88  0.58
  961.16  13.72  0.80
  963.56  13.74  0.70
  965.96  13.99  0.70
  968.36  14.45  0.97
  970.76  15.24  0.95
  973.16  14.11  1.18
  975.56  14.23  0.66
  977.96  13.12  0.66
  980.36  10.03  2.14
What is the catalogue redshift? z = 0.10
